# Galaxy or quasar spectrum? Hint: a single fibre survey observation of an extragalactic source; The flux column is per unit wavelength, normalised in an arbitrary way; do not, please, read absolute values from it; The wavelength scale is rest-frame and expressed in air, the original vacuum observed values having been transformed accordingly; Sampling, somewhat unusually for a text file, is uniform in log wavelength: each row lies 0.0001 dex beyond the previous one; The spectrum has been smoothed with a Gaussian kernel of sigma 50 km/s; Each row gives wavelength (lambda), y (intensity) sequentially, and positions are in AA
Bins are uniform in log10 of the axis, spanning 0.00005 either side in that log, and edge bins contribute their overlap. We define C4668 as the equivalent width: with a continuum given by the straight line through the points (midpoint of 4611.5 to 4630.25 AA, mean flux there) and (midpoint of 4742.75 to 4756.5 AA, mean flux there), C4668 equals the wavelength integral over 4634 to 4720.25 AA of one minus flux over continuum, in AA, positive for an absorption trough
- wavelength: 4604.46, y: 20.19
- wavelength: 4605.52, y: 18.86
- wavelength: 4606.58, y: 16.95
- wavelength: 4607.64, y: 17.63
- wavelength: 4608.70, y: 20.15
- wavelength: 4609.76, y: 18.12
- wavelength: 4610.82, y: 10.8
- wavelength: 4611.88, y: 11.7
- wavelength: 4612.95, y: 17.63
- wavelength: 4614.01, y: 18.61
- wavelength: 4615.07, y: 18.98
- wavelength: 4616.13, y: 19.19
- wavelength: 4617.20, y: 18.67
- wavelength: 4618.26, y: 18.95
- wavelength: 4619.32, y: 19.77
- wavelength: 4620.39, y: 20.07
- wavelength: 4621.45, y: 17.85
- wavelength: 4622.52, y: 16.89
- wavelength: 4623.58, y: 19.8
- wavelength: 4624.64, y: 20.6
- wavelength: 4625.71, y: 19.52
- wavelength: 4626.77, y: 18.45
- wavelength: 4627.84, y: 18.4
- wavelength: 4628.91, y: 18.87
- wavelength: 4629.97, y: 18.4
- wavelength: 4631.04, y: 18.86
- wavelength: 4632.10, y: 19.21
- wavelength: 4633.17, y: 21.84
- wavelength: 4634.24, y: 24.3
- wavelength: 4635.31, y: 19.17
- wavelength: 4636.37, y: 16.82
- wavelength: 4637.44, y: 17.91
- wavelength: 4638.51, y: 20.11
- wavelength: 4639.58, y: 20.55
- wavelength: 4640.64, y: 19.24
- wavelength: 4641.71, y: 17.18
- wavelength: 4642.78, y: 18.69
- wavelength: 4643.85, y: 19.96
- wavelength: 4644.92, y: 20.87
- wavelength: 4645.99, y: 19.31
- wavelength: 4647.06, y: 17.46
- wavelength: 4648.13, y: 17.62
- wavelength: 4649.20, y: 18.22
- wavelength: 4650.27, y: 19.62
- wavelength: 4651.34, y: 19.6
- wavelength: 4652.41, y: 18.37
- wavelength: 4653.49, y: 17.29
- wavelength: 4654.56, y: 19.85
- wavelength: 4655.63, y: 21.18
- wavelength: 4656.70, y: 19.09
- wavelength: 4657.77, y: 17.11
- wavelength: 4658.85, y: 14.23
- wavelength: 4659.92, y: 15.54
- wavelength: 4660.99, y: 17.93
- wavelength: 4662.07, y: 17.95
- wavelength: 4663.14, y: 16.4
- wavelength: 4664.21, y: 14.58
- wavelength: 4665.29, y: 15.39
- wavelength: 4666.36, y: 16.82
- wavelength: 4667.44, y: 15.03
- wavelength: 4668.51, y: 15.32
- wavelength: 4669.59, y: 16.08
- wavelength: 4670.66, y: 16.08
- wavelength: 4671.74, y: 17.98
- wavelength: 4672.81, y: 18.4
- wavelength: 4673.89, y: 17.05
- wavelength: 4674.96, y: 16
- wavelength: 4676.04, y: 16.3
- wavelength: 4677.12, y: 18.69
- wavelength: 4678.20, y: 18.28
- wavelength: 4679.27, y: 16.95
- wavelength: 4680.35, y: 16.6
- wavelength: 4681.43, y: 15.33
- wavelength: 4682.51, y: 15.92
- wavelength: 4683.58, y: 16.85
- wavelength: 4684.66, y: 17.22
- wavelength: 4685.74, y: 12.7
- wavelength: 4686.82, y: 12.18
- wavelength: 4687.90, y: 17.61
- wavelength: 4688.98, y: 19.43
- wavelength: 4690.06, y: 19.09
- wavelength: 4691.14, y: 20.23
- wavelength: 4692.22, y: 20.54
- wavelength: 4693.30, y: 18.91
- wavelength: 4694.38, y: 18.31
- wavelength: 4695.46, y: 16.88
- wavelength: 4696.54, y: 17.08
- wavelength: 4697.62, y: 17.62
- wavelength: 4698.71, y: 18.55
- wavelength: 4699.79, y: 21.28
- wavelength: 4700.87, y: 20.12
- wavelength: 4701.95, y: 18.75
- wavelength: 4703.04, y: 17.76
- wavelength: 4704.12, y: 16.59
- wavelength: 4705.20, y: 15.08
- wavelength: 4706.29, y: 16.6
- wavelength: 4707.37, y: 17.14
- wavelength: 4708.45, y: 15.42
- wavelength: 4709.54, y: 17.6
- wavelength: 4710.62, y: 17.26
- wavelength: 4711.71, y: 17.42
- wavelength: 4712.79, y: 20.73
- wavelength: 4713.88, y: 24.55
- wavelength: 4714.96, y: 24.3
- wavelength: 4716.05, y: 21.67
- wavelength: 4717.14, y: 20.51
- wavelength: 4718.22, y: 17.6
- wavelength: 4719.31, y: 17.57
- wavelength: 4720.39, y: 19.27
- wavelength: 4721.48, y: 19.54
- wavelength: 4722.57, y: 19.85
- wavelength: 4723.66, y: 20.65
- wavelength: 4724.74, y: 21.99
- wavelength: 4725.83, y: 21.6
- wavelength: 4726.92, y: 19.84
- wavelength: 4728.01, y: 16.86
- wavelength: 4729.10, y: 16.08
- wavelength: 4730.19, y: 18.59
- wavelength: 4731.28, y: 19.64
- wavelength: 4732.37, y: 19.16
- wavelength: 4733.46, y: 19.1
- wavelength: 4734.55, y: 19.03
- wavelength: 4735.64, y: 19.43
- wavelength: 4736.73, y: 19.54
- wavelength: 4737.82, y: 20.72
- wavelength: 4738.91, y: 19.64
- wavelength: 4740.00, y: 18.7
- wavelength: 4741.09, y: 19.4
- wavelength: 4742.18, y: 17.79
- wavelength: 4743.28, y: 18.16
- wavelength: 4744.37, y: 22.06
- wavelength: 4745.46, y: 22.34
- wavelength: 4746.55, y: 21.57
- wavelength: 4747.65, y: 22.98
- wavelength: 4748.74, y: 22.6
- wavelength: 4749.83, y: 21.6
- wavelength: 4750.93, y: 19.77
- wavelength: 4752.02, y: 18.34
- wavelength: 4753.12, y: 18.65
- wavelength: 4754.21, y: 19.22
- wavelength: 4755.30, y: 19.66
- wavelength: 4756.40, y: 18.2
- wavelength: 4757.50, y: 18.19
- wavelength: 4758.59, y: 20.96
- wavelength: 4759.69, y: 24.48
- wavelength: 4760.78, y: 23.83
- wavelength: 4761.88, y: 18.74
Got 6.18 AA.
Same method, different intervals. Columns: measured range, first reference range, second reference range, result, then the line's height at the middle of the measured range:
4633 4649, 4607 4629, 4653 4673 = -1.7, 17.5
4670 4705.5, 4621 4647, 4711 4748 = 3.9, 19.6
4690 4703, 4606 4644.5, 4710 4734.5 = 0.3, 19.4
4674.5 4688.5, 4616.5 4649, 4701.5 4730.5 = 2.1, 19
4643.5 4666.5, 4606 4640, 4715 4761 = 1.2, 19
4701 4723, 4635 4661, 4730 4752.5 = 0.9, 19.6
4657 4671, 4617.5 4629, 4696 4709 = 1.7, 18.3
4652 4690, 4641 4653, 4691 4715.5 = 3.9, 18.7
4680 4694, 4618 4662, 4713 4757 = 1.6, 19.4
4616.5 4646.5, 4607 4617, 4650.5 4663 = -3.2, 17.5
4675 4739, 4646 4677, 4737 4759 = 1.0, 18.7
